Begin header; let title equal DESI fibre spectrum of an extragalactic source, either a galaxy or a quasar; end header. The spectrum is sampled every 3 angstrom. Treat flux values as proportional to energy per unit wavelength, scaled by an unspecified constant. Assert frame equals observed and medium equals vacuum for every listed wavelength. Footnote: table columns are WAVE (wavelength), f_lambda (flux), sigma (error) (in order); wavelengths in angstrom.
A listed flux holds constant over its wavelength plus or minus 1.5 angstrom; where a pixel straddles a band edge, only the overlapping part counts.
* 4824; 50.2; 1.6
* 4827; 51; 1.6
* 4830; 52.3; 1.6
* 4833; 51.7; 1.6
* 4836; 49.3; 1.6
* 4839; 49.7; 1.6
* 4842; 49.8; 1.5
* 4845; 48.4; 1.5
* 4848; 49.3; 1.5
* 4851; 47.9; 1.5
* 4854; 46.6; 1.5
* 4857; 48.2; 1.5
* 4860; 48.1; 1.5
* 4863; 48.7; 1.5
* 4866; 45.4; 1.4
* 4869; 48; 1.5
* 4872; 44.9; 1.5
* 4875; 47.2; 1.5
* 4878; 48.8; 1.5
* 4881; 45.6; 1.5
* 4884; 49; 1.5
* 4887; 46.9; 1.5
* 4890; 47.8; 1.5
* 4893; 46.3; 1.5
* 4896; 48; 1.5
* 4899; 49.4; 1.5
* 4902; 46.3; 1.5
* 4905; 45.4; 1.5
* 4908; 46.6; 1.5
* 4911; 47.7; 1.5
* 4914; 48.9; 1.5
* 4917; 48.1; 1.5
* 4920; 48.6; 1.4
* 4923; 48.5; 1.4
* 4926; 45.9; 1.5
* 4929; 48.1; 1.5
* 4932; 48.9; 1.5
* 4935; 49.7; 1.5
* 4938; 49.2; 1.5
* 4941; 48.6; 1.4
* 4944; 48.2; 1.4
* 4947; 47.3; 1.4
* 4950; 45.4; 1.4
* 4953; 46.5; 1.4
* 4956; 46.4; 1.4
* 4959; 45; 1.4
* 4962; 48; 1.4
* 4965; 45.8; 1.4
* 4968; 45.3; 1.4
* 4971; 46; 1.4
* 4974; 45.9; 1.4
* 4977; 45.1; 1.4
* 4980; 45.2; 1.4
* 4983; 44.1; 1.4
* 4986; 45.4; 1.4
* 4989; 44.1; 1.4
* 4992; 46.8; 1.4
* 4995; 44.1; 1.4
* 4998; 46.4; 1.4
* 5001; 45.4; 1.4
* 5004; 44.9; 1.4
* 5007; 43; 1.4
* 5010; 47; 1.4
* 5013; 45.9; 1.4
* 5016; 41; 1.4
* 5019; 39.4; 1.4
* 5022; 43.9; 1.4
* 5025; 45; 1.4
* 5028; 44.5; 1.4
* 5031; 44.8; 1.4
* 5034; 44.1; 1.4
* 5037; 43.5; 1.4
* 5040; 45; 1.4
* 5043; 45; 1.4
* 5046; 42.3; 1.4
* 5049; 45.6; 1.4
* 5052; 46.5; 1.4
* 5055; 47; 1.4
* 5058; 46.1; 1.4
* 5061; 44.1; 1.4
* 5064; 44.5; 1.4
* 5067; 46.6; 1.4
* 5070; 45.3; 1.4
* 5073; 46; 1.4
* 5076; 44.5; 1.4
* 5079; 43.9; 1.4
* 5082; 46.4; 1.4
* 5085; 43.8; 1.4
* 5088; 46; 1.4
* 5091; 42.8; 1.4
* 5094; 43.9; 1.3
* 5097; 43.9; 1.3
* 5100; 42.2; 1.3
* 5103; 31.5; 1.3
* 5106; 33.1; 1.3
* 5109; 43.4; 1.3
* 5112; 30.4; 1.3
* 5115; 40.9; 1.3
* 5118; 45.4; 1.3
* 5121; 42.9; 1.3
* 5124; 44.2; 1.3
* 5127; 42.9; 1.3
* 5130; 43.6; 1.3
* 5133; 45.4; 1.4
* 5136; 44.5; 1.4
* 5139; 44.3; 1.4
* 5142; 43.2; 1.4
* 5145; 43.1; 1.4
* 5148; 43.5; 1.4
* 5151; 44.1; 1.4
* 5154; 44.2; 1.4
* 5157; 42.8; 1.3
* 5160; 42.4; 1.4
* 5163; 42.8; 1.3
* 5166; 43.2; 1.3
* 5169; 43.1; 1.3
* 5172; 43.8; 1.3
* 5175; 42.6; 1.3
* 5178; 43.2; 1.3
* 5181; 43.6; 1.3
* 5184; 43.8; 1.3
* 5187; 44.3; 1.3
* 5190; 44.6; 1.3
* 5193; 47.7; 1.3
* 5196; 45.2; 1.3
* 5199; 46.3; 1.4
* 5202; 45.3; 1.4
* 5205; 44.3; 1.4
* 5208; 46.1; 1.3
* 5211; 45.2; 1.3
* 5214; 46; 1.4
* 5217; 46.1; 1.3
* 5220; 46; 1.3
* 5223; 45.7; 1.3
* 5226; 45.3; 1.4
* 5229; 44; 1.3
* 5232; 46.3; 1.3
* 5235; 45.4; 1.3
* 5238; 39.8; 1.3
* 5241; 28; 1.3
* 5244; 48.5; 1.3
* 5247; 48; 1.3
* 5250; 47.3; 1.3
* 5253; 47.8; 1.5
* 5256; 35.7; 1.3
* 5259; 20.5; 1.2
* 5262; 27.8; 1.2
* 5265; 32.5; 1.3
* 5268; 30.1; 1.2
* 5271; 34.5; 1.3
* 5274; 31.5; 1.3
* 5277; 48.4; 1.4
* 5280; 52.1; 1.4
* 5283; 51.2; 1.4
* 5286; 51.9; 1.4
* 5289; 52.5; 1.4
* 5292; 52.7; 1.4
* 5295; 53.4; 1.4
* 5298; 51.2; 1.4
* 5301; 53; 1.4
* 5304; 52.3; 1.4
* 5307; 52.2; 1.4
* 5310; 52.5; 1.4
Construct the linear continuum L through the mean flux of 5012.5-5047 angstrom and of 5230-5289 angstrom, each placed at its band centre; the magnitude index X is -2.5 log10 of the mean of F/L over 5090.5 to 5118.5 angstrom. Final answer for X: 0.09 mag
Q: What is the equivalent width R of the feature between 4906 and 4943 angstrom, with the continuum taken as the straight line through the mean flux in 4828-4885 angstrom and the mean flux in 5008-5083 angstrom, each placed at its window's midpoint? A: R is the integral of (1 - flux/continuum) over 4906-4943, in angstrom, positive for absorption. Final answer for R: -0.90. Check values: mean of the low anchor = 48.4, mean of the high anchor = 44.7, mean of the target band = 48.2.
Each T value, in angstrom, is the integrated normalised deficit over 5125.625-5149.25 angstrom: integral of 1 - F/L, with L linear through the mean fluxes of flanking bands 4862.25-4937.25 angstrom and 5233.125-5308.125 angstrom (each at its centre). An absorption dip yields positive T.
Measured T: 0.6 angstrom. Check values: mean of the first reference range 47.6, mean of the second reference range 43.5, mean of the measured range 43.8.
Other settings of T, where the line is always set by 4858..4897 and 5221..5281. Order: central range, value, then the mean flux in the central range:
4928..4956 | -1.1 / 47.9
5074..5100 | -0.7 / 44.3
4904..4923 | -0.5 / 47.7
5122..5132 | -0.3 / 43.6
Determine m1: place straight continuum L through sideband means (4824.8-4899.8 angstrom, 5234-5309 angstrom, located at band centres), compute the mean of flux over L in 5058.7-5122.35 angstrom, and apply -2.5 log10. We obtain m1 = 0.079 mag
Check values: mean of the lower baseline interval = 48.3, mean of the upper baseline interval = 43.6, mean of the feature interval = 42.5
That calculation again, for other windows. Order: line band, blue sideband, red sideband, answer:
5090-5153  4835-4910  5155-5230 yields 0.08 mag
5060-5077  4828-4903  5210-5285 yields -0.02 mag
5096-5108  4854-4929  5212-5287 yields 0.17 mag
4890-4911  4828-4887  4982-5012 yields 0.01 mag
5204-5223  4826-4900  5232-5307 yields -0.04 mag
